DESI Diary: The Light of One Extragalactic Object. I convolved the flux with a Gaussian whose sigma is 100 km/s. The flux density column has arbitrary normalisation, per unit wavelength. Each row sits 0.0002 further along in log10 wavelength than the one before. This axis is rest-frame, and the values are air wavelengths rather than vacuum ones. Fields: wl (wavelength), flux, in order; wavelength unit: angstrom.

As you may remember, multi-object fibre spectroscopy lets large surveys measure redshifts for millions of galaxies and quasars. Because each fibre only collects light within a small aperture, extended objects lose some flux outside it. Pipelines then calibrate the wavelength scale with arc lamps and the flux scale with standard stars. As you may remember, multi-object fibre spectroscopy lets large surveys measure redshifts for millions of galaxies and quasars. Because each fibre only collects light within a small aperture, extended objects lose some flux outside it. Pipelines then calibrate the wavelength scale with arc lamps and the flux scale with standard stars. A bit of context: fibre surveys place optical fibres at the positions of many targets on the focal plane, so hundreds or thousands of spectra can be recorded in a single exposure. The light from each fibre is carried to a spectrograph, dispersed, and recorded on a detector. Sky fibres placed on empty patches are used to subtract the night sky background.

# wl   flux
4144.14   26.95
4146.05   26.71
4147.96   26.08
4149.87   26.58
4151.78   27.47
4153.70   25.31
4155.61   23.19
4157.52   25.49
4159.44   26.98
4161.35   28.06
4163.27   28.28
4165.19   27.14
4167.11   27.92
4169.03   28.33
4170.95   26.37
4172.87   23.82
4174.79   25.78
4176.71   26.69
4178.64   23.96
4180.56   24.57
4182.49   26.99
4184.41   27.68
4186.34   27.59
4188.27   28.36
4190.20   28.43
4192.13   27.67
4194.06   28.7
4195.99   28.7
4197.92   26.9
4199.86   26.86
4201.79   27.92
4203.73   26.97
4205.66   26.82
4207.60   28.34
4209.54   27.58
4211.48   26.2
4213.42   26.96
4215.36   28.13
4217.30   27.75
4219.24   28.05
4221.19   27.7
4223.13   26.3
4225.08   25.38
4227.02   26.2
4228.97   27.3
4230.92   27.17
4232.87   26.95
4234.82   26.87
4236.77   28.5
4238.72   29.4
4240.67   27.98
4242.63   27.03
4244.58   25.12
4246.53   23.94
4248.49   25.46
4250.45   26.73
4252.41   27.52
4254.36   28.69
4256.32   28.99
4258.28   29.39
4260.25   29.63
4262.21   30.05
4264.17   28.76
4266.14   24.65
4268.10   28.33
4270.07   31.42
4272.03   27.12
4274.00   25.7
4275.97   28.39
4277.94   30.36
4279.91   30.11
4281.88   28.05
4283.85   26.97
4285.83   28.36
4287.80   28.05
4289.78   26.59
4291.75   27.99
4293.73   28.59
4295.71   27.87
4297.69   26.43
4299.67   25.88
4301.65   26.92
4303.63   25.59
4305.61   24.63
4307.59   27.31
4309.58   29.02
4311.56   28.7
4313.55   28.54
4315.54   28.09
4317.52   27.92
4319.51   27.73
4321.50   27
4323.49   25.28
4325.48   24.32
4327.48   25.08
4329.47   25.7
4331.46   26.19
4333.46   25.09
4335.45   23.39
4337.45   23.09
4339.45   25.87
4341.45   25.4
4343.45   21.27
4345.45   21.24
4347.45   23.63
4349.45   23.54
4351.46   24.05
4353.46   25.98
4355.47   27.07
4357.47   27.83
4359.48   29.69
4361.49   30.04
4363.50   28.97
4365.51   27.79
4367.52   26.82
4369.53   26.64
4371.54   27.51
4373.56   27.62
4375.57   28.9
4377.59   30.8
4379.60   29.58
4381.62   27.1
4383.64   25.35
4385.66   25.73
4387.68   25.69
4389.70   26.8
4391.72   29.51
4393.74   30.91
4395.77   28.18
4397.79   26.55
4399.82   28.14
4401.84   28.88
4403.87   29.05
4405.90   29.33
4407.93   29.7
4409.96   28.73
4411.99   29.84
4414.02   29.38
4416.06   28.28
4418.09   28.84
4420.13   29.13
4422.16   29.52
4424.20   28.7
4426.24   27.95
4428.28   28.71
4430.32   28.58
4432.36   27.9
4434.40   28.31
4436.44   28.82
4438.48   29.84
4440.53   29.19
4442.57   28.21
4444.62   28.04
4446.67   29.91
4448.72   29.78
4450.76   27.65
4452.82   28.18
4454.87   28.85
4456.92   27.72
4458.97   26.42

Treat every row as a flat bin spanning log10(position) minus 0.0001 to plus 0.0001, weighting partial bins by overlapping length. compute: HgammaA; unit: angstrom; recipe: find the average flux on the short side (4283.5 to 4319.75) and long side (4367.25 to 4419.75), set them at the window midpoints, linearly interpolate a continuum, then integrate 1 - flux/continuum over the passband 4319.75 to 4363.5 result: 3.8 angstrom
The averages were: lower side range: 27.4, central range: 25.4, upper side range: 28.3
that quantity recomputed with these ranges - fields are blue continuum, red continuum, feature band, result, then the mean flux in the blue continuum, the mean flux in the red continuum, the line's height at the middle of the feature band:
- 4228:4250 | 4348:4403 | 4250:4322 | -2.1 angstrom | 26.9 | 27.6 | 27.1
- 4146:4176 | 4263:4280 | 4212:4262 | 0.6 angstrom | 26.5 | 28.2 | 27.7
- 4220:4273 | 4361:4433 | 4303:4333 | 1.3 angstrom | 27.5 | 28.4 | 27.9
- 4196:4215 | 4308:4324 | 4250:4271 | -0.8 angstrom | 27.3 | 27.8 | 27.6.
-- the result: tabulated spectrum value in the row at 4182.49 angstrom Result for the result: 26.99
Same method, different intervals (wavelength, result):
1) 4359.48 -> 29.69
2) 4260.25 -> 29.63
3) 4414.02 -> 29.38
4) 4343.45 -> 21.27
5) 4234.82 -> 26.87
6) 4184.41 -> 27.68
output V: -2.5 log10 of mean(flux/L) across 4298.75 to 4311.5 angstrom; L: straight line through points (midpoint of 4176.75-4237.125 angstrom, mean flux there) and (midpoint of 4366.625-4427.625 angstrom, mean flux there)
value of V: 0.041 mag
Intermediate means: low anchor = 27.2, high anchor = 28.3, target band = 26.7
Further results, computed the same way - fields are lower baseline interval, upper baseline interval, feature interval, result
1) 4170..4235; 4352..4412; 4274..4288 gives -0.04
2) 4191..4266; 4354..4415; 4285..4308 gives 0.03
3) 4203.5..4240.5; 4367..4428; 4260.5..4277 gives -0.02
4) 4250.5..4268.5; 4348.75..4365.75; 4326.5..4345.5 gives 0.13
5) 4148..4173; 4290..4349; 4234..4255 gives -0.03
